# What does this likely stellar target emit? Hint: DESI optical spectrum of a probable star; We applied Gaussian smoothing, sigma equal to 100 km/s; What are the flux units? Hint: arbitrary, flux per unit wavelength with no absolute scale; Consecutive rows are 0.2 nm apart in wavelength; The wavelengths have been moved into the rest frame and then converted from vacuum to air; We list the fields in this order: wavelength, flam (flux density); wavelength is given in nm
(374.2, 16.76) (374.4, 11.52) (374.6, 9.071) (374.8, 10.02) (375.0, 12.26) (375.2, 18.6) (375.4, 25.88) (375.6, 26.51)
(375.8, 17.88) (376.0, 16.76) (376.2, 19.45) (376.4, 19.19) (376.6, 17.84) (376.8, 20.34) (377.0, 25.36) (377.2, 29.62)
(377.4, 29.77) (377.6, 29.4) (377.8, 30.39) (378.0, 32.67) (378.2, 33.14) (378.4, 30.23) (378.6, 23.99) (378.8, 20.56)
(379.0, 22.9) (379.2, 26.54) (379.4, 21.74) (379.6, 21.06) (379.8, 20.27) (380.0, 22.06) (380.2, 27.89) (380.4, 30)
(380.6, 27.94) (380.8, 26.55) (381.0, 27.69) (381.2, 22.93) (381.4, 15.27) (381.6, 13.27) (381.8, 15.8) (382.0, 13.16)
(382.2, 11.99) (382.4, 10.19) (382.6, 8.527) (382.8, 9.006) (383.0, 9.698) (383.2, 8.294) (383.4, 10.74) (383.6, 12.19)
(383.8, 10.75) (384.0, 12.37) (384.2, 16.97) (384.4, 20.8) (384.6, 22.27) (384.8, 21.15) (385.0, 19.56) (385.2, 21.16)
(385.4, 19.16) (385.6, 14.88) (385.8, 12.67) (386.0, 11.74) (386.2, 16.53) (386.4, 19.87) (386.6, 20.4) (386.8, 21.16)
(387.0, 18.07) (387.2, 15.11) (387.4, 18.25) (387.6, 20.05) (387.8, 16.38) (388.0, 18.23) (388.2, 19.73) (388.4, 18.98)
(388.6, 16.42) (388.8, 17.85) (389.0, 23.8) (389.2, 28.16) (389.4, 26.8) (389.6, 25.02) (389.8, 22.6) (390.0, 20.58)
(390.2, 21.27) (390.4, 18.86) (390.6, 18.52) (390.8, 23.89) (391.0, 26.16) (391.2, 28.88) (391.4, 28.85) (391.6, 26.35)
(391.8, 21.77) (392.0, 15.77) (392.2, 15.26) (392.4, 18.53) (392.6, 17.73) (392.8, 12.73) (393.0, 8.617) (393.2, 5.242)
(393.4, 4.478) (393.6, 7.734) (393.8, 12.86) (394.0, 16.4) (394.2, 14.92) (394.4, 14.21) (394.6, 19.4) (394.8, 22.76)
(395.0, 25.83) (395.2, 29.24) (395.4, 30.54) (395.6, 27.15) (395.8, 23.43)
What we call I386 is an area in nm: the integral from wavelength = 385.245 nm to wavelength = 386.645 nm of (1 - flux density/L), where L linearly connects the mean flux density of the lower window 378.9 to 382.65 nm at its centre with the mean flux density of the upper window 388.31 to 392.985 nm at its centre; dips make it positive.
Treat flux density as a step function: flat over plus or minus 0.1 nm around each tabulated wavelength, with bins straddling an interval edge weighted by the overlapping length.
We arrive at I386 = 0.29 nm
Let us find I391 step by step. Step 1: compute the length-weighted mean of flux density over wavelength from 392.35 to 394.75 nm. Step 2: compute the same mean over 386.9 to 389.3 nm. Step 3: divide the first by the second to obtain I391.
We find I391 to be 0.67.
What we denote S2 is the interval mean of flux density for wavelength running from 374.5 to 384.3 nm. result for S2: 19.9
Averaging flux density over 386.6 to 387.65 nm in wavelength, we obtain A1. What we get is 18.6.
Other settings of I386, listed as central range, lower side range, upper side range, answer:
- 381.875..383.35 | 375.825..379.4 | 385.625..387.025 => 0.736 nm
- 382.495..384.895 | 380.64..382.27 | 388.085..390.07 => 0.761 nm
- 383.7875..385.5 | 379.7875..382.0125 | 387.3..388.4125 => 0.138 nm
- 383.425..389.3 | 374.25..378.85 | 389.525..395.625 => 0.686 nm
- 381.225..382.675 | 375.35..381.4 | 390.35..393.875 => 0.612 nm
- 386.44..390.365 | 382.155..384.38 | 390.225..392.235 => -0.389 nm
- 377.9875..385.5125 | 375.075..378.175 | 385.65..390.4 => 0.966 nm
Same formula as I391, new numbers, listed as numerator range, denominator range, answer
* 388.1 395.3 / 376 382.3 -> 0.83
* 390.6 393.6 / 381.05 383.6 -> 1.40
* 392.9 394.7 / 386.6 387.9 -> 0.63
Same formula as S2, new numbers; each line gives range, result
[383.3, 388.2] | 17.2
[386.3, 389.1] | 18.9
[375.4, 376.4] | 20.6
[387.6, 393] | 20.9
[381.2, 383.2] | 12.3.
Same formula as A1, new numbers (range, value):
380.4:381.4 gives 25.5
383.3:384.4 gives 13.3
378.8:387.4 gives 17.9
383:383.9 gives 10.4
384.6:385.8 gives 18.9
